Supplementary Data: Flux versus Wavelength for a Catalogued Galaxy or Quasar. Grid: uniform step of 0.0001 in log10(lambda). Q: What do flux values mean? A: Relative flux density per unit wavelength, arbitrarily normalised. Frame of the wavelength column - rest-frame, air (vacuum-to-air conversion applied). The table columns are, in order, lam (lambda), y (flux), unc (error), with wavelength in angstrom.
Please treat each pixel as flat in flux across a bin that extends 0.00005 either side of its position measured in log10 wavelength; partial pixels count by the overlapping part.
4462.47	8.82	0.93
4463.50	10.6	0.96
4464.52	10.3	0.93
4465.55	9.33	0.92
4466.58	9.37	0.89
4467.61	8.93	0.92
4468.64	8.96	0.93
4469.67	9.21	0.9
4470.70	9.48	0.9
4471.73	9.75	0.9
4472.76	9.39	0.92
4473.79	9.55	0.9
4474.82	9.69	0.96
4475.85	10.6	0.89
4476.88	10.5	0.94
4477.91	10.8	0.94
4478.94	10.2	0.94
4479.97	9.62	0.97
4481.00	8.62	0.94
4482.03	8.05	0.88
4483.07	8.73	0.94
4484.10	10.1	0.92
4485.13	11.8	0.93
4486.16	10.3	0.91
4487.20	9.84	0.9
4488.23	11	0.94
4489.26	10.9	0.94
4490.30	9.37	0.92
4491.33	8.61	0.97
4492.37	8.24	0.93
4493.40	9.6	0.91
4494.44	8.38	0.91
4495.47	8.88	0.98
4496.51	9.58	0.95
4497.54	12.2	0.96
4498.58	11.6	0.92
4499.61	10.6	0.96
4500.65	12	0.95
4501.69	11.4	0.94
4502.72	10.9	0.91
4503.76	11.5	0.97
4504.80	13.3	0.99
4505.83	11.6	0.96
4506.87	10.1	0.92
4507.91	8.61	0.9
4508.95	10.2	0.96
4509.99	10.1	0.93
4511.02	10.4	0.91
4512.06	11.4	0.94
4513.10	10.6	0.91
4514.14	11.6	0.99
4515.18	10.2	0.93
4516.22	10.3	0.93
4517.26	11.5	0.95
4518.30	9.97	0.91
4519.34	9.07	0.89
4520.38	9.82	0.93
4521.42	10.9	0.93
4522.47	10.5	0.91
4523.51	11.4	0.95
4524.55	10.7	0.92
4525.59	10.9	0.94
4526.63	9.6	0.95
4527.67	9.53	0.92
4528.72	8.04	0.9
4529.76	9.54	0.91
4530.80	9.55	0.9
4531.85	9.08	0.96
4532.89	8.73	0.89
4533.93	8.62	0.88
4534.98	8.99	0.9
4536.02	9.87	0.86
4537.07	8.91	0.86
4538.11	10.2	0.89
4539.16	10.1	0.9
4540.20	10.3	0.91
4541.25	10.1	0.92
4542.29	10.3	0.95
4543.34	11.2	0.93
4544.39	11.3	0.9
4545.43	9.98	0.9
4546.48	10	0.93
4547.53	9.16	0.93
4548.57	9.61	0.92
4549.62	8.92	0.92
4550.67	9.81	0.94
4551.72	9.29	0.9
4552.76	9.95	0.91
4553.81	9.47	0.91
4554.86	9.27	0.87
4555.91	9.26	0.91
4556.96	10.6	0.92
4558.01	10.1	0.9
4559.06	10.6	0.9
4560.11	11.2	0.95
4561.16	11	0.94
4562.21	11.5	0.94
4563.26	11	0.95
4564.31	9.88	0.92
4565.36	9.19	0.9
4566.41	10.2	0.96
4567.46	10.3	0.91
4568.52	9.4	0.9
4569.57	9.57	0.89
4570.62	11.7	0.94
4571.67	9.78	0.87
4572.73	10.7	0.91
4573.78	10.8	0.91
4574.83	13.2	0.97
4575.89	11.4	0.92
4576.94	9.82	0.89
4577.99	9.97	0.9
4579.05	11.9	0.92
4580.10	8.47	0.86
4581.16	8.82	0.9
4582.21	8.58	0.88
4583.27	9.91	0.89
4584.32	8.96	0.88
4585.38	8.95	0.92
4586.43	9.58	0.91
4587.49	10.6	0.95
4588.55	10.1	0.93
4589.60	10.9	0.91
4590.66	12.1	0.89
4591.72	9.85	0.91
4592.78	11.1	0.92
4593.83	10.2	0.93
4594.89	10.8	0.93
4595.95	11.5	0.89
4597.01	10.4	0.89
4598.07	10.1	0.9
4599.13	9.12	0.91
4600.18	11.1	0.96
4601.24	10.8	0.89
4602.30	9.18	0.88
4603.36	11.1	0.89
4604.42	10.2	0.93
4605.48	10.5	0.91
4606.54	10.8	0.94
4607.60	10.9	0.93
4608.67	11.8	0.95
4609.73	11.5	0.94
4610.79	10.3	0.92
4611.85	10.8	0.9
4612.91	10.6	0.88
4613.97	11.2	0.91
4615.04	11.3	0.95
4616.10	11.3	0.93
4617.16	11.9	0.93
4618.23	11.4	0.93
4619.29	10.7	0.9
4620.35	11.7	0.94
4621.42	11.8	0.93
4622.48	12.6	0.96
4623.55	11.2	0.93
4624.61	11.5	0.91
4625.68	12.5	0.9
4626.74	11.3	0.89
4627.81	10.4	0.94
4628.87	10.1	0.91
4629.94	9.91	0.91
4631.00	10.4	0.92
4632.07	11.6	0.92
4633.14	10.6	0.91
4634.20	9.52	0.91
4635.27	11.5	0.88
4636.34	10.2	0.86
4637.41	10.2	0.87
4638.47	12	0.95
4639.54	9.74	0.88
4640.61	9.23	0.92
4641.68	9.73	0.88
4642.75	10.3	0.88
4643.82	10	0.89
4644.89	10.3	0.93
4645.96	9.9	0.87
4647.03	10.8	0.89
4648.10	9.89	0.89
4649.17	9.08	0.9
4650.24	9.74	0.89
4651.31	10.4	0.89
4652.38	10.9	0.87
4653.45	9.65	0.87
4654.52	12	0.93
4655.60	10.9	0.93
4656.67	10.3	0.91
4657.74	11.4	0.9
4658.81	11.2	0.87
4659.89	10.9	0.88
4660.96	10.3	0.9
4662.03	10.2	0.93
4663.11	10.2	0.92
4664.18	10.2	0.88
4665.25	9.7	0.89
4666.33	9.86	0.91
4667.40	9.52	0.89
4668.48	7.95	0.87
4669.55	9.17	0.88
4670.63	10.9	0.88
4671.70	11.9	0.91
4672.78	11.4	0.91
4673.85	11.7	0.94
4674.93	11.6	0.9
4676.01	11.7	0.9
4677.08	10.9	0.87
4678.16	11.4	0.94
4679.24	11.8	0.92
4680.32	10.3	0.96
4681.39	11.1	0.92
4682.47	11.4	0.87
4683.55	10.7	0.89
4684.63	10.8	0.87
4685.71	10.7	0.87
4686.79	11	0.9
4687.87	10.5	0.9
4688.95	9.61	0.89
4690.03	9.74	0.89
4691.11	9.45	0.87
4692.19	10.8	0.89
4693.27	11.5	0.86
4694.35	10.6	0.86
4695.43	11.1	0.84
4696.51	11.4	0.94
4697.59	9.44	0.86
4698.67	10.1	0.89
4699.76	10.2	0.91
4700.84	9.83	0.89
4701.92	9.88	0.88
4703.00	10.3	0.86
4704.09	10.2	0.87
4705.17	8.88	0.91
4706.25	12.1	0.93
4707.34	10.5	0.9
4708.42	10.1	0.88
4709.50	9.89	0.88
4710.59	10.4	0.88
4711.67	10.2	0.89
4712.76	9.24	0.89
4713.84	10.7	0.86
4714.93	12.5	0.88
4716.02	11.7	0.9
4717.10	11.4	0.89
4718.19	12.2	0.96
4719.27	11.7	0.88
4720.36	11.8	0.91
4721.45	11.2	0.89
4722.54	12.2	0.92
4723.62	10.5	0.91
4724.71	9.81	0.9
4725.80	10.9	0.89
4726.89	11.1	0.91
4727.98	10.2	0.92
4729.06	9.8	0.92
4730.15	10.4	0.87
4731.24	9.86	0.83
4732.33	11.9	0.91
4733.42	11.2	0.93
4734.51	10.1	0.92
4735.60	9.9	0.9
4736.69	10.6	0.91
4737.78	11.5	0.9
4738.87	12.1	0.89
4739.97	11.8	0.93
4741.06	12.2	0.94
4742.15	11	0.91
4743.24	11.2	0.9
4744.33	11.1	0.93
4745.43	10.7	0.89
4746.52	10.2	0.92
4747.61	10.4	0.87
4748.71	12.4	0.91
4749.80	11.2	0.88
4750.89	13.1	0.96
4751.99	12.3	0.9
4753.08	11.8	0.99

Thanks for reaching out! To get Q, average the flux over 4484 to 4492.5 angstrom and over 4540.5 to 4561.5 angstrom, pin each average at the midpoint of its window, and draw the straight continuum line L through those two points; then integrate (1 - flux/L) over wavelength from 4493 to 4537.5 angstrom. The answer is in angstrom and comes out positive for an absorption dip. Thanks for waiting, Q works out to -0.7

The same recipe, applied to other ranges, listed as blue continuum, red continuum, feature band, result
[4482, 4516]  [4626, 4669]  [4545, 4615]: 0.30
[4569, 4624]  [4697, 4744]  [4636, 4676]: 1.21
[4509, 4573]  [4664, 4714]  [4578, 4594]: 0.32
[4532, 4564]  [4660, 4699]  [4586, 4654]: -2.39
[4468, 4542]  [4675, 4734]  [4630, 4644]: 0.16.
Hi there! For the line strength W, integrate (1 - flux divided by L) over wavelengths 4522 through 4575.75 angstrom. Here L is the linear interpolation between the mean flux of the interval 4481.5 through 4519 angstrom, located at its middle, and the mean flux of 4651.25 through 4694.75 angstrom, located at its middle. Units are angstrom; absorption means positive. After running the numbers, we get 1.9 angstrom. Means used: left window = 10.4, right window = 10.6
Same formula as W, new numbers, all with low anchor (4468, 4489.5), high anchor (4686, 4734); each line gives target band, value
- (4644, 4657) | 0.2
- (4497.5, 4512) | -1.6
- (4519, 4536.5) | 0.5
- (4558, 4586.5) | -0.2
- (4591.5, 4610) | -0.6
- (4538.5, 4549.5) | -0.1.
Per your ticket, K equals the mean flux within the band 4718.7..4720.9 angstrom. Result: 11.8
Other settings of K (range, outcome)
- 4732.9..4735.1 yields 10.6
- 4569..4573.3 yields 10.4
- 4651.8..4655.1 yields 10.8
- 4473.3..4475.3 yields 9.62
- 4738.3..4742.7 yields 11.8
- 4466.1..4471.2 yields 9.18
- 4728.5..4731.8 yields 10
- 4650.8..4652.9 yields 10.7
